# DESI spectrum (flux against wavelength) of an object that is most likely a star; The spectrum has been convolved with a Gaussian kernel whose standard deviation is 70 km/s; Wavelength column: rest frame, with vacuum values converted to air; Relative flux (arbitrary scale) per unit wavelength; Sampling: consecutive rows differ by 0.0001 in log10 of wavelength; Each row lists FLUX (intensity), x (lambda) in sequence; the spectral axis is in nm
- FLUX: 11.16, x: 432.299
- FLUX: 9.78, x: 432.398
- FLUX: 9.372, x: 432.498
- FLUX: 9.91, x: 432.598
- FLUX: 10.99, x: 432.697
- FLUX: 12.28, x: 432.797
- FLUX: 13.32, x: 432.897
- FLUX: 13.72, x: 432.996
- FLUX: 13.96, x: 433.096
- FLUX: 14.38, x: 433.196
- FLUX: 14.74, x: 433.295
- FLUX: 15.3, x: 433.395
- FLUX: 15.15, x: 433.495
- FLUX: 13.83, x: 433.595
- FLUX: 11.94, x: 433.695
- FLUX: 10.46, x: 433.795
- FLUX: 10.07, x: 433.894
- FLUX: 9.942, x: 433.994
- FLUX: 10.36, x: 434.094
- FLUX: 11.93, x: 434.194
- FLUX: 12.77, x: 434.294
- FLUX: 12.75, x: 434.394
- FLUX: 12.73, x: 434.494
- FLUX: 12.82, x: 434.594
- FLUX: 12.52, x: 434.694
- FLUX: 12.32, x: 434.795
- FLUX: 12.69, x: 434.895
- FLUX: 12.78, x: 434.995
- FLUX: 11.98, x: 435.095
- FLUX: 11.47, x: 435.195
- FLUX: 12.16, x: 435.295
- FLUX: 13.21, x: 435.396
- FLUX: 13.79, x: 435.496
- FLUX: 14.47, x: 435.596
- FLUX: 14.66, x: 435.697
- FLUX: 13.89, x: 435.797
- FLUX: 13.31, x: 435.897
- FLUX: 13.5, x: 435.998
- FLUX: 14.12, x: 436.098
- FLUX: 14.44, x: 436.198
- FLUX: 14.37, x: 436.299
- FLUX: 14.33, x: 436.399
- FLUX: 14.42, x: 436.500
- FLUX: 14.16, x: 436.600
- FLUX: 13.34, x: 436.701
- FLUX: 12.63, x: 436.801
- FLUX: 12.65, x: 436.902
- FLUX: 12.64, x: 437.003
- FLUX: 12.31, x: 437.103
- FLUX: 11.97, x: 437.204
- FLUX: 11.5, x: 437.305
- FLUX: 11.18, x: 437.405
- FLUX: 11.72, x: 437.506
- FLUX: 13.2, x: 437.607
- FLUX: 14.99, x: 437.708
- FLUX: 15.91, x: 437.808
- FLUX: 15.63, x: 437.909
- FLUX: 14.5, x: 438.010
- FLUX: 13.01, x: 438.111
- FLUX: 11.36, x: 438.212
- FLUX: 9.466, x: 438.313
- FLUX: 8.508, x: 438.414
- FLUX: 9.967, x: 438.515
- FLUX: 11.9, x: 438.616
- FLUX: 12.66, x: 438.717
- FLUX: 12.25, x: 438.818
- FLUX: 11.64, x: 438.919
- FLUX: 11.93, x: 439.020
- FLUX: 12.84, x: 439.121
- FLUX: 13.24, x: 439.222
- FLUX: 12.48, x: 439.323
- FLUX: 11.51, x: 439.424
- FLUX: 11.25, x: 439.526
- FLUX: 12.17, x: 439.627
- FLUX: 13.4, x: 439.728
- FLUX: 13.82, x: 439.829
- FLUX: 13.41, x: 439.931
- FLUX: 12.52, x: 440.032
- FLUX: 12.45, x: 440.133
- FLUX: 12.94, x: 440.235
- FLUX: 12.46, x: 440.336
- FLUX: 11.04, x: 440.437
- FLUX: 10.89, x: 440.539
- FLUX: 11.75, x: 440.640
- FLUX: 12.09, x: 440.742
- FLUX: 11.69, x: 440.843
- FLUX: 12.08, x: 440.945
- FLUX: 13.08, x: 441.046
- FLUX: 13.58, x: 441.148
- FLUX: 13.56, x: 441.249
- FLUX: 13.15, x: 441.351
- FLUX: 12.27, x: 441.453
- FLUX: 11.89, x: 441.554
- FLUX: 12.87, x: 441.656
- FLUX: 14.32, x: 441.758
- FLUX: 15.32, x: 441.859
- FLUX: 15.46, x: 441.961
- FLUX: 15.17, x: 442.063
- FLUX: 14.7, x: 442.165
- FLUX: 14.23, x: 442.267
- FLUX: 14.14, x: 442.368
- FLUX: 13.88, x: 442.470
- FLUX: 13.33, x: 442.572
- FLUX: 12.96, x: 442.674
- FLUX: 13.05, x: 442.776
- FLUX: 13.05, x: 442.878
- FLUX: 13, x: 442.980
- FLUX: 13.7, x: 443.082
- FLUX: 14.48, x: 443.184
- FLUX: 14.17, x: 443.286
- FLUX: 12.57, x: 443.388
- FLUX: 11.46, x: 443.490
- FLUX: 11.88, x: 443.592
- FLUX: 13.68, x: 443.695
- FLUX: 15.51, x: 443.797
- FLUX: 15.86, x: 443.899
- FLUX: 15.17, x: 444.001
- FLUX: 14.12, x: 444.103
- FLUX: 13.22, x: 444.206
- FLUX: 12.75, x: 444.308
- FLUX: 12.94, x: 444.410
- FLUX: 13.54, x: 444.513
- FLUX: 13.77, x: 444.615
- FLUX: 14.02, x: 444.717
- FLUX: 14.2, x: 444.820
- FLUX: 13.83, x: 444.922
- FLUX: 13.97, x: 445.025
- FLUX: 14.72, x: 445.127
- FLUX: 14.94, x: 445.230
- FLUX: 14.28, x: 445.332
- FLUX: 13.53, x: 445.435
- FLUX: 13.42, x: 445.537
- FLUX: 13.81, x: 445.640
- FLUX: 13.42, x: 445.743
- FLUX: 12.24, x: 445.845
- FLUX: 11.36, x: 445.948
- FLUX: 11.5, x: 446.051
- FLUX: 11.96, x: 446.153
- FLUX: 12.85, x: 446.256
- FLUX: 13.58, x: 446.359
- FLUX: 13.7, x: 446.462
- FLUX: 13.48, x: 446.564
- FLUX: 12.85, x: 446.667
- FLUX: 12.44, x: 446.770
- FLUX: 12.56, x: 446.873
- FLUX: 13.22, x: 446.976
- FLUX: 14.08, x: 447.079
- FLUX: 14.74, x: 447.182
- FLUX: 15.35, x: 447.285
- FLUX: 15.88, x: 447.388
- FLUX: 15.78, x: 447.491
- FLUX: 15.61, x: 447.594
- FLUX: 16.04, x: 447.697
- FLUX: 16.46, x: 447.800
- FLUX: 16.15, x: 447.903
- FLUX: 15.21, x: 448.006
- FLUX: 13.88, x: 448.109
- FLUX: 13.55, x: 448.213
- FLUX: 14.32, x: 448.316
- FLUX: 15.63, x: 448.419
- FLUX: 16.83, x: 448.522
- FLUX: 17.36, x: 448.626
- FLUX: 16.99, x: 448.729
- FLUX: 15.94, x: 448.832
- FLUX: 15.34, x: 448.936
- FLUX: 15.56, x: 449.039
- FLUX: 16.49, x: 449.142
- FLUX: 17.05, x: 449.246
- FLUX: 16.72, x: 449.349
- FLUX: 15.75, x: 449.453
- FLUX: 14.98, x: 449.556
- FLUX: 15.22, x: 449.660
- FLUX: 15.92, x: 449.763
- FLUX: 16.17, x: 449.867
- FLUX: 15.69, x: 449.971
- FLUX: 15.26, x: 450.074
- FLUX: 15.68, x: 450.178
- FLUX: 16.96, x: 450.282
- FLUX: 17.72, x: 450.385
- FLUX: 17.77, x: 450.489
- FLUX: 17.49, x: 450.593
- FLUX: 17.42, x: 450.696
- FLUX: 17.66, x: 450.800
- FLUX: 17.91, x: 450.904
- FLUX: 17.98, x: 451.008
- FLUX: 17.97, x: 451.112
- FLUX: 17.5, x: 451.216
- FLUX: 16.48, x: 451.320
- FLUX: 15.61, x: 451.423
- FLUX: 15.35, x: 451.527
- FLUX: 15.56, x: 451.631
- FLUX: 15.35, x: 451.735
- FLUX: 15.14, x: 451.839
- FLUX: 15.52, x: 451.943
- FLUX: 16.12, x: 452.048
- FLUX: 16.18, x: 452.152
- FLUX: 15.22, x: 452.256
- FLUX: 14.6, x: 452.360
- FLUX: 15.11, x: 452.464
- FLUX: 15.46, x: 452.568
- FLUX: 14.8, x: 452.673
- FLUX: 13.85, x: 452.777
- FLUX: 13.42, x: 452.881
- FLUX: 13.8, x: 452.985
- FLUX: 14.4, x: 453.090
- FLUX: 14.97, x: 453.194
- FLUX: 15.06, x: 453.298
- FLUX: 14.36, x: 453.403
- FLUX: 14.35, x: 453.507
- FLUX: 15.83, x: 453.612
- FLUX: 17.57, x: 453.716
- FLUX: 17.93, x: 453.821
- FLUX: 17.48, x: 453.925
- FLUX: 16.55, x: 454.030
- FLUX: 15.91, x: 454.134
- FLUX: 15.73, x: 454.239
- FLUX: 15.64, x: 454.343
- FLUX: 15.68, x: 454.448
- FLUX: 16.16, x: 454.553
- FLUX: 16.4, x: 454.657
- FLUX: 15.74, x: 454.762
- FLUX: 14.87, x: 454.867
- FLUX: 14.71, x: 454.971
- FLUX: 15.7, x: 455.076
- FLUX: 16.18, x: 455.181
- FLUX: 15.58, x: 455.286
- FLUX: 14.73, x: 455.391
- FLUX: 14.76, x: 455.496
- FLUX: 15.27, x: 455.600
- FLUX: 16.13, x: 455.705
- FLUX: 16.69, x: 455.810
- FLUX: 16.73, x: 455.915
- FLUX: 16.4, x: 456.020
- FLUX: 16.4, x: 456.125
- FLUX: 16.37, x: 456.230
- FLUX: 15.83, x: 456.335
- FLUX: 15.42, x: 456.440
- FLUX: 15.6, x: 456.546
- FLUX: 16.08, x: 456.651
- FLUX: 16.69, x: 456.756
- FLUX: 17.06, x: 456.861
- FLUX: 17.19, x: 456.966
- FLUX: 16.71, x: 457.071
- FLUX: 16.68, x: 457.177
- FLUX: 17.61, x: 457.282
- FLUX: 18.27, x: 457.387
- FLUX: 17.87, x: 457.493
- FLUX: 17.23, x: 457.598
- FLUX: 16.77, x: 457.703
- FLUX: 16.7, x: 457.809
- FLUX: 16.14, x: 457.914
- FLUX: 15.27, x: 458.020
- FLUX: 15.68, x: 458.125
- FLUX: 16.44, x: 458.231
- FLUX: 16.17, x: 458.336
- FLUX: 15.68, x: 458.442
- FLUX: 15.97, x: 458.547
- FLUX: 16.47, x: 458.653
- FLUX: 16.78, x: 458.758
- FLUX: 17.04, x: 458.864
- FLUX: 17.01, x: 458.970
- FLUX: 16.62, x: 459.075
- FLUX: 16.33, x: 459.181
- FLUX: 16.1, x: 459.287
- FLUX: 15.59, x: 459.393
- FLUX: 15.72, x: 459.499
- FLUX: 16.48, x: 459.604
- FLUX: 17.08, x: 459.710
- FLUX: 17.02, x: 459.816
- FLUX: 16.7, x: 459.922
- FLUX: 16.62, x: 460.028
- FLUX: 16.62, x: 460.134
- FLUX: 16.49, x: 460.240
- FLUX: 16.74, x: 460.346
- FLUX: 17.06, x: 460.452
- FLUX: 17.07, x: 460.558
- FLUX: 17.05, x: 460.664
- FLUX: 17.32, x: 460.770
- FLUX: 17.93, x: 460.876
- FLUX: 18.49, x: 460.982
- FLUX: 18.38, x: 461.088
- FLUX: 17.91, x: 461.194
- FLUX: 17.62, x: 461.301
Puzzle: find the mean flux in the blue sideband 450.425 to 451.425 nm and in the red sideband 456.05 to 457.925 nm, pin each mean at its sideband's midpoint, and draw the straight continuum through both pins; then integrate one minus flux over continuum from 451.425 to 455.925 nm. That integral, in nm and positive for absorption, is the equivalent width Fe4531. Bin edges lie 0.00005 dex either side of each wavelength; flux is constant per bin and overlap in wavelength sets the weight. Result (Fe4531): 0.43 nm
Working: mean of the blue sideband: 17.5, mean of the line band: 15.5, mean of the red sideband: 16.7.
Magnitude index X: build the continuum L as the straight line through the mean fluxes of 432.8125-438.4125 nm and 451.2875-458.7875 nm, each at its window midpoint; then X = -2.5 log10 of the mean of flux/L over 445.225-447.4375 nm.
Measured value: 0.09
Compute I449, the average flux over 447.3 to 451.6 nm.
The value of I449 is 16.2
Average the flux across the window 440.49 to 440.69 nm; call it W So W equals 11.3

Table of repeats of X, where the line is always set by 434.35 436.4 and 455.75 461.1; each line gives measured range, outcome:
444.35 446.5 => 0.10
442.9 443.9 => 0.07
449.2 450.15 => -0.03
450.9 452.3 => -0.04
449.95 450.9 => -0.10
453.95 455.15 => 0.02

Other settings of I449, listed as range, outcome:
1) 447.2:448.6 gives 15.5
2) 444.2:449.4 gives 14.4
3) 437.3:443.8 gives 12.9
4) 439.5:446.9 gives 13.3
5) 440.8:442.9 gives 13.5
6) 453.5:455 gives 16.1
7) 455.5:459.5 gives 16.4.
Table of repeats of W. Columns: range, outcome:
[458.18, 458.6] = 16.1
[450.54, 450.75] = 17.5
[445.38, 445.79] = 13.5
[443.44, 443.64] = 11.7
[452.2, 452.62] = 15.1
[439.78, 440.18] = 13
